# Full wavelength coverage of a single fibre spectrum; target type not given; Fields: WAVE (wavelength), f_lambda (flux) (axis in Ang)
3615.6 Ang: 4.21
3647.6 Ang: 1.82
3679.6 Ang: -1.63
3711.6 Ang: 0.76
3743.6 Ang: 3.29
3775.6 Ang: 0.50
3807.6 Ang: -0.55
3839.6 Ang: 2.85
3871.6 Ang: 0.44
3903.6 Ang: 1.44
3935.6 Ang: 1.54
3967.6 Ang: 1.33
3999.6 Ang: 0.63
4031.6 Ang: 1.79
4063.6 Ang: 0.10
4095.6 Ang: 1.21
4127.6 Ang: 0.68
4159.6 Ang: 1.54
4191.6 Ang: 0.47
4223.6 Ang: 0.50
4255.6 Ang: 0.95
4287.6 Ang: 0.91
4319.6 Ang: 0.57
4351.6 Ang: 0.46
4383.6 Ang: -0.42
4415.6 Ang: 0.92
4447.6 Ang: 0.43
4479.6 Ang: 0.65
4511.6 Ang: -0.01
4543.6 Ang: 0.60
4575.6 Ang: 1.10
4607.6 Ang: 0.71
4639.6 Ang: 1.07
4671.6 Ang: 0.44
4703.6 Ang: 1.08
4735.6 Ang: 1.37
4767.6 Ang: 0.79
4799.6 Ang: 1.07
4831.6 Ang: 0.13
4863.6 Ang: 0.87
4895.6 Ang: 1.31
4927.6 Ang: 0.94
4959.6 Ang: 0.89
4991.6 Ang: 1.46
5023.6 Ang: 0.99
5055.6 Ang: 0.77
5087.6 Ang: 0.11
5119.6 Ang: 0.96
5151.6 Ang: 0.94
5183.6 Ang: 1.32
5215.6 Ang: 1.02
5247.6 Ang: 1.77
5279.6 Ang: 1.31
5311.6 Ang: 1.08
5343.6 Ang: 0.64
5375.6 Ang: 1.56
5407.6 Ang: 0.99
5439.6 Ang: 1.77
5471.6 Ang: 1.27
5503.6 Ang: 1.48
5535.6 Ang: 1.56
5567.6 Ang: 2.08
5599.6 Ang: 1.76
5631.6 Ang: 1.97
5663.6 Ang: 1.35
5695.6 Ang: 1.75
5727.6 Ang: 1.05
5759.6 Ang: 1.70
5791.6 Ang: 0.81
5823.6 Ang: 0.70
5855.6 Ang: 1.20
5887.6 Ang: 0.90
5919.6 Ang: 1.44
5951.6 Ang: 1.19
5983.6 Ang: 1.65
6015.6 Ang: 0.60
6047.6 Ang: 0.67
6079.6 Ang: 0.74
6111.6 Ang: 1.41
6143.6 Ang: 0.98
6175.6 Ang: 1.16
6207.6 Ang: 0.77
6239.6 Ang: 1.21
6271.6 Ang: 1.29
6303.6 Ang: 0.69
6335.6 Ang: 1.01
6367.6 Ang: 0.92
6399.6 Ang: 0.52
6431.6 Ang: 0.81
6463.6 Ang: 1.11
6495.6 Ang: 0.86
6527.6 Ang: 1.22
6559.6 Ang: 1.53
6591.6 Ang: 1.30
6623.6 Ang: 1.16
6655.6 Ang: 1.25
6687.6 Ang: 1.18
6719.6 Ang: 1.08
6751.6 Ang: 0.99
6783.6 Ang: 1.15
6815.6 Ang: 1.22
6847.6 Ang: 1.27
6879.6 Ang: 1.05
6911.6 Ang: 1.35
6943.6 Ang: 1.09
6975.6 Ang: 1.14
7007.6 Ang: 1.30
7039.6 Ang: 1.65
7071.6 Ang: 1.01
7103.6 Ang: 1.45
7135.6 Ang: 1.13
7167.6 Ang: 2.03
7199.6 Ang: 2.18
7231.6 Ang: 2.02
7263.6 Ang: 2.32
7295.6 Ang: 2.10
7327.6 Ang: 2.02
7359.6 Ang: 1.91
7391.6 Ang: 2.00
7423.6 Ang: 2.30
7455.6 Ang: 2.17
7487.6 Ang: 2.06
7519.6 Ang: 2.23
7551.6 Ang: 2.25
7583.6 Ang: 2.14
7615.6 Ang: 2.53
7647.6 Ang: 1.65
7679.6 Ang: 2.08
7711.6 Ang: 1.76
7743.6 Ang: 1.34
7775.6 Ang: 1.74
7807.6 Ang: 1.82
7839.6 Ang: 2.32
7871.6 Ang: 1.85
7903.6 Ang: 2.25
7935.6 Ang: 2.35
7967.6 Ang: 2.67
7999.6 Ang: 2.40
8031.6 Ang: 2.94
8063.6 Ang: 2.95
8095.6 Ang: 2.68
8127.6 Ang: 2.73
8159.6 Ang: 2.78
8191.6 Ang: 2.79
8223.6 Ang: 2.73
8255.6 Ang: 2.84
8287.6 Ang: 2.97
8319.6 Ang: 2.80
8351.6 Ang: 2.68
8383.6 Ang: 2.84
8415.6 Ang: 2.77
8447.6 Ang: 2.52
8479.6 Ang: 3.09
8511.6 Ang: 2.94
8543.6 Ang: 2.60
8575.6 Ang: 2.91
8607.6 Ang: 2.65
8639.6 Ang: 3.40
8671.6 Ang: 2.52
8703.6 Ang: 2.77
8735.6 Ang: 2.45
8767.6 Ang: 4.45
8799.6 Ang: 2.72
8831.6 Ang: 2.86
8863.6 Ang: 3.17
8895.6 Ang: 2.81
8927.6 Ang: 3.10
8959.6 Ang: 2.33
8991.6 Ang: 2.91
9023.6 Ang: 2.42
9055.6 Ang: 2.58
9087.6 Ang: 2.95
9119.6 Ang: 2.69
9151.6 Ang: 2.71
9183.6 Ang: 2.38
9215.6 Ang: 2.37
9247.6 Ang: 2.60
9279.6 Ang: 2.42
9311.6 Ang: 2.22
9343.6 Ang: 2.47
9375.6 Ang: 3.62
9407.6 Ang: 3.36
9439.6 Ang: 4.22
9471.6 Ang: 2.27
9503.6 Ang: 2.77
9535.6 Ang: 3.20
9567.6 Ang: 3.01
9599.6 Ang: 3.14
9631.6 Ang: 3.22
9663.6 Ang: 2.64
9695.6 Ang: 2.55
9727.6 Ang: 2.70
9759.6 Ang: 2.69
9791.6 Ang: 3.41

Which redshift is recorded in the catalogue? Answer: 0.797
